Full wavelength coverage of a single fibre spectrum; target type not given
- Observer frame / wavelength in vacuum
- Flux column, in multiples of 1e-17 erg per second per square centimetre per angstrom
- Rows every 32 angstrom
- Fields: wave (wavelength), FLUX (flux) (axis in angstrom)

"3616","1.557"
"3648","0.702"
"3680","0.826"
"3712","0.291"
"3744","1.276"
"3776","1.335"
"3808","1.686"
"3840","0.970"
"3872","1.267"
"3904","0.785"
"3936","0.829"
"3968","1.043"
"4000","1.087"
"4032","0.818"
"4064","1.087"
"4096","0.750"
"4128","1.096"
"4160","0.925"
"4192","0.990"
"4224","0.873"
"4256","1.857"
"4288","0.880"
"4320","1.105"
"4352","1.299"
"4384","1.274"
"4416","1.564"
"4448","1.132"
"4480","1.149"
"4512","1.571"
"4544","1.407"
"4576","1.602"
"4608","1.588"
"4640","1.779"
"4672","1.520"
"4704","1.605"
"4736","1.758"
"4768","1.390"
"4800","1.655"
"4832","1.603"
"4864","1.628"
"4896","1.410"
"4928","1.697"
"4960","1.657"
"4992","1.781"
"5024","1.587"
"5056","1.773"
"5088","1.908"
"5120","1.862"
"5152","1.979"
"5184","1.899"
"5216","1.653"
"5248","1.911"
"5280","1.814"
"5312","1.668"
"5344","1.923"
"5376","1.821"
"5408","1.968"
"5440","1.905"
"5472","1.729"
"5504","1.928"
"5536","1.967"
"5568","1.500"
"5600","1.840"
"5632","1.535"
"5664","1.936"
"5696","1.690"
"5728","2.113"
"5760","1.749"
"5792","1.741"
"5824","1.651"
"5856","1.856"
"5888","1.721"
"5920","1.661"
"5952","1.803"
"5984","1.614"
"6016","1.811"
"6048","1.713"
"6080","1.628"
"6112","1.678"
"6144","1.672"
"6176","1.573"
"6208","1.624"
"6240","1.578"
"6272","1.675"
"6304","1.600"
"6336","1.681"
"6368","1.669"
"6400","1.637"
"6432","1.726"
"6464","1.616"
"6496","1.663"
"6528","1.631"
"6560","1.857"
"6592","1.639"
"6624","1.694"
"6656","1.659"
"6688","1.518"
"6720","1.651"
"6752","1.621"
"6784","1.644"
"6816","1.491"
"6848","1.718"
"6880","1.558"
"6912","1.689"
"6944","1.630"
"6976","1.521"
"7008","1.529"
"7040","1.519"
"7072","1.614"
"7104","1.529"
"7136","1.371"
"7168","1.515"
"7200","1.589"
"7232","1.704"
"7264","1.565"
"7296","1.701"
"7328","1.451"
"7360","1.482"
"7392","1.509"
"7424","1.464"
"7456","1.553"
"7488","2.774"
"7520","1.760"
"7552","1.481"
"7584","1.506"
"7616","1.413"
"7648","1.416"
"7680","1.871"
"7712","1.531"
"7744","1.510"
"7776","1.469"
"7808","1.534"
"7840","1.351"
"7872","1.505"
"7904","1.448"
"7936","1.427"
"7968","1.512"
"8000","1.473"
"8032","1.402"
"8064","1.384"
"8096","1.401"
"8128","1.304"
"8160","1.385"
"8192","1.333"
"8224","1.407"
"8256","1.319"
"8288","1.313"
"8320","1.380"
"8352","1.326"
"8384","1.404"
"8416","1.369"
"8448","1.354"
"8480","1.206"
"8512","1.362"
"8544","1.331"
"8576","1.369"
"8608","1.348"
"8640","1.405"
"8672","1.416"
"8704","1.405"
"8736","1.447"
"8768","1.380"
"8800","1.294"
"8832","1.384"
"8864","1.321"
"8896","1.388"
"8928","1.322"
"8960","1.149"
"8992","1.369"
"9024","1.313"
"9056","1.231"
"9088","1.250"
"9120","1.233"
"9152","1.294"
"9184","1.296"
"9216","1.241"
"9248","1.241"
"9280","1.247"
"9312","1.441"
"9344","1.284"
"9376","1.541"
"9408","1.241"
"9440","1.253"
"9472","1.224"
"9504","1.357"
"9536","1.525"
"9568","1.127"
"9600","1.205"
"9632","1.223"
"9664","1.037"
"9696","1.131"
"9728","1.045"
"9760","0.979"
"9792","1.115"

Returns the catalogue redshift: 0.141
